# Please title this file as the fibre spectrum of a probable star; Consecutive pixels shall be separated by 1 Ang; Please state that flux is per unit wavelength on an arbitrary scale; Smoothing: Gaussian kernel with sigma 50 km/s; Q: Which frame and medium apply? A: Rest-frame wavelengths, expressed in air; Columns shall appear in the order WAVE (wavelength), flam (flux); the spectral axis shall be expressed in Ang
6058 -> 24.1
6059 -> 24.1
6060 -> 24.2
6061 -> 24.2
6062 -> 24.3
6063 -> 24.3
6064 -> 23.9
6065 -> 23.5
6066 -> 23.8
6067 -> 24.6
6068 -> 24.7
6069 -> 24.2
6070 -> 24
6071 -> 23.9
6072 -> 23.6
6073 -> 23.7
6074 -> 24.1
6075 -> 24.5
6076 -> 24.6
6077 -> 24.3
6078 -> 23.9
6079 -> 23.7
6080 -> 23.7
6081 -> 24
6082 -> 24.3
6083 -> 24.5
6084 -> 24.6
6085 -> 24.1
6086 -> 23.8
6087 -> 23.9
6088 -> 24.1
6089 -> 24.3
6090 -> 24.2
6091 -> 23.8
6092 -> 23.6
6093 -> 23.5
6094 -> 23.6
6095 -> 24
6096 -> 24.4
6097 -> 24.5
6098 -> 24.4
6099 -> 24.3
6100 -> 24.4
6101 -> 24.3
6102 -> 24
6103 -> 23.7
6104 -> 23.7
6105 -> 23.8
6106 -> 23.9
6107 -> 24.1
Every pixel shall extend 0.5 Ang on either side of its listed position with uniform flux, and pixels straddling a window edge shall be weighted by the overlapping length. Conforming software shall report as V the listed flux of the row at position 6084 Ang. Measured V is 24.6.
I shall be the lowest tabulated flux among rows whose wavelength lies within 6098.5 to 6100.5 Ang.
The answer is 24.3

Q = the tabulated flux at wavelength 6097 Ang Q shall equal 24.5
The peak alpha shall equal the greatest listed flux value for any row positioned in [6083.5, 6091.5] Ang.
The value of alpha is 24.6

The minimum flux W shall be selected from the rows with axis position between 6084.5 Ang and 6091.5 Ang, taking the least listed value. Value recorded 23.8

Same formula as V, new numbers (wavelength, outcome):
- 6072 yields 23.6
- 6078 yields 23.9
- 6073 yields 23.7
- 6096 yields 24.4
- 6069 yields 24.2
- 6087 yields 23.9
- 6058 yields 24.1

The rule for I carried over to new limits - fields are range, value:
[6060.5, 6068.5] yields 23.5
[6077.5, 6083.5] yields 23.7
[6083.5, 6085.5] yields 24.1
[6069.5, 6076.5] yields 23.6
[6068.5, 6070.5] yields 24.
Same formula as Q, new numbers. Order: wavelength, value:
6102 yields 24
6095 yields 24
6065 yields 23.5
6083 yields 24.5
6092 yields 23.6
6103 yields 23.7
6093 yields 23.5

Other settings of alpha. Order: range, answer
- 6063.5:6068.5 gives 24.7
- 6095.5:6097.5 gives 24.5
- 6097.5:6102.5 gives 24.4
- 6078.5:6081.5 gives 24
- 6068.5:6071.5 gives 24.2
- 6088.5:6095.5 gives 24.3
